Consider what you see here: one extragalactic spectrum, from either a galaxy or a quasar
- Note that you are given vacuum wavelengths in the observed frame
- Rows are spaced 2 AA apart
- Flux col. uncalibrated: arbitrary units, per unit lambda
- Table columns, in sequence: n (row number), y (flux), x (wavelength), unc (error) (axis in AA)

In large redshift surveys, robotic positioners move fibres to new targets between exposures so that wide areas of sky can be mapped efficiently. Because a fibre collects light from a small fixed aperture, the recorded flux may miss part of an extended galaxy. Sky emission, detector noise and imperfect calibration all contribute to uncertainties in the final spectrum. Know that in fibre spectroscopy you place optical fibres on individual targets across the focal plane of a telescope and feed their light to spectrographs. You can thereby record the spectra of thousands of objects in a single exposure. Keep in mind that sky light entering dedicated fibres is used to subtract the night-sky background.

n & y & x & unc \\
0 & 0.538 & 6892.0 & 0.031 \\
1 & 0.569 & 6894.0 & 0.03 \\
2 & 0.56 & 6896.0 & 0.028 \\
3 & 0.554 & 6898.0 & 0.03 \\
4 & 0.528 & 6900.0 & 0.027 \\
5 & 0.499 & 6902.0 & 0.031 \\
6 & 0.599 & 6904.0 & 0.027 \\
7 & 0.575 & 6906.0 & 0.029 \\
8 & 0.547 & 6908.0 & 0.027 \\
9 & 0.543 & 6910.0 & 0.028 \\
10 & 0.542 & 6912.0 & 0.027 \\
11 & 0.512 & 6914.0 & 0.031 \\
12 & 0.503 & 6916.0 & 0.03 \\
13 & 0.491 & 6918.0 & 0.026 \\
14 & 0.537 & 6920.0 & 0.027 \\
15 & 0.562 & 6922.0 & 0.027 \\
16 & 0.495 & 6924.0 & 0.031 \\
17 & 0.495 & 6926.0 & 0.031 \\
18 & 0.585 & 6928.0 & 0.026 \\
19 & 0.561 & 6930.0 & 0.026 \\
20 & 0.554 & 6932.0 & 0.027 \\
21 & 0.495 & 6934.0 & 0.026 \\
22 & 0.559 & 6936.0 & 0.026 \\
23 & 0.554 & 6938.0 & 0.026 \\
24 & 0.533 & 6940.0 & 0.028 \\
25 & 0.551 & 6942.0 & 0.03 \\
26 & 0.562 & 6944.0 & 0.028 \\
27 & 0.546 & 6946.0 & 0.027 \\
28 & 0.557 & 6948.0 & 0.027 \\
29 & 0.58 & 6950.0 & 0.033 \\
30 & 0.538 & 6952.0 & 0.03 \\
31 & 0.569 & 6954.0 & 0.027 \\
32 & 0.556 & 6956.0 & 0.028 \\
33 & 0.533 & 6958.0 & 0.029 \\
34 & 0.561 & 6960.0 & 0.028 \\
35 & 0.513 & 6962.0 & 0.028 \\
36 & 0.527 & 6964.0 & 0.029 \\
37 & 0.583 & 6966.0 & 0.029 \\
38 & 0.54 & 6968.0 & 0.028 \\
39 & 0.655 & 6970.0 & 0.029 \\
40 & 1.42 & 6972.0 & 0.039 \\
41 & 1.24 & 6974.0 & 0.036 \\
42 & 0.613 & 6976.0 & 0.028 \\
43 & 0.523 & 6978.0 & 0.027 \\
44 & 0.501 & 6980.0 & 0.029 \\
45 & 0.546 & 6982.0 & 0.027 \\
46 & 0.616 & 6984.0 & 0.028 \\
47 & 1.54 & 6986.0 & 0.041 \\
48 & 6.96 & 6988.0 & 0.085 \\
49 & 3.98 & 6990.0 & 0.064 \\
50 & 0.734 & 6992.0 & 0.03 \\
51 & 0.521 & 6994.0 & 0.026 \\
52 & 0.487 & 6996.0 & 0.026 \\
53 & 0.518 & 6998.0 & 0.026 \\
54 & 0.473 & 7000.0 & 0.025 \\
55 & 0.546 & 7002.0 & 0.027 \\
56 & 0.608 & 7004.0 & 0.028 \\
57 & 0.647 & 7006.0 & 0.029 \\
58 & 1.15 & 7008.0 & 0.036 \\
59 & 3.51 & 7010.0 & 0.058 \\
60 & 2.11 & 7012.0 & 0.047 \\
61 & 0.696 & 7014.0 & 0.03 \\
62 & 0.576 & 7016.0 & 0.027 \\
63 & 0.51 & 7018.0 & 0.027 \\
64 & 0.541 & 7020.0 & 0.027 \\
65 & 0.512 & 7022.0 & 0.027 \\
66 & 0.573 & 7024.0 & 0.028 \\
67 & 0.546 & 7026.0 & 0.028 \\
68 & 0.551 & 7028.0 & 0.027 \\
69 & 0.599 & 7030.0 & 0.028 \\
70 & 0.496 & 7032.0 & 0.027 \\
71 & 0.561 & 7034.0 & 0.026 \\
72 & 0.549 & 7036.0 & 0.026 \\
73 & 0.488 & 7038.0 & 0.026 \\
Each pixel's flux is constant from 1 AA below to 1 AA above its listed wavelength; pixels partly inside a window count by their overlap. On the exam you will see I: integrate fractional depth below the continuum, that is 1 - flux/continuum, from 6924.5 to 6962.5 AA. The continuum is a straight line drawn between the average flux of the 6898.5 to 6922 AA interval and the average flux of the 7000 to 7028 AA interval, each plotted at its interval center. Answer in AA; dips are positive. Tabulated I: 6.50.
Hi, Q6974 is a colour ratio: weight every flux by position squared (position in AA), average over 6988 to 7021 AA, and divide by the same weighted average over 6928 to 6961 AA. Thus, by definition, 2.35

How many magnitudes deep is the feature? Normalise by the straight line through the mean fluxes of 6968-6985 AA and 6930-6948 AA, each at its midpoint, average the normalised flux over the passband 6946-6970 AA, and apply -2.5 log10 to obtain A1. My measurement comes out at 0.17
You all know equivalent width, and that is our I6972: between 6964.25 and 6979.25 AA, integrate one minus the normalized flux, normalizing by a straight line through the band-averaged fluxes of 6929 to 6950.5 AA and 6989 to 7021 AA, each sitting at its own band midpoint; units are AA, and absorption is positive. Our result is 0.8 AA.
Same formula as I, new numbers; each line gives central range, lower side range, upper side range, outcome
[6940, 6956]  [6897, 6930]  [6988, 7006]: 5.5 AA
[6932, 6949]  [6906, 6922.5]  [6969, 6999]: 6.1 AA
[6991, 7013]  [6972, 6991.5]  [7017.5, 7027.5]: -0.2 AA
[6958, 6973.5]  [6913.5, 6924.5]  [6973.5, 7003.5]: 5.4 AA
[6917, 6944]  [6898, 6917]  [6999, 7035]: 3.0 AA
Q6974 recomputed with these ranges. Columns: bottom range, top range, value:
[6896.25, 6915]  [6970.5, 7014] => 2.57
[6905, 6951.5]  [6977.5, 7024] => 2.35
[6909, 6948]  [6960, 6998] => 2.30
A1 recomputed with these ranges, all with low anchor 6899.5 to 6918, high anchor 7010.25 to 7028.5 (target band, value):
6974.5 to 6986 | 0.105 mag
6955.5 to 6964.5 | 0.260 mag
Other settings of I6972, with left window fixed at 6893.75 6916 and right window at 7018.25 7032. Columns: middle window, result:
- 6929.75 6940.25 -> 0.07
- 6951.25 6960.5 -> -0.09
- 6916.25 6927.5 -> 0.56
